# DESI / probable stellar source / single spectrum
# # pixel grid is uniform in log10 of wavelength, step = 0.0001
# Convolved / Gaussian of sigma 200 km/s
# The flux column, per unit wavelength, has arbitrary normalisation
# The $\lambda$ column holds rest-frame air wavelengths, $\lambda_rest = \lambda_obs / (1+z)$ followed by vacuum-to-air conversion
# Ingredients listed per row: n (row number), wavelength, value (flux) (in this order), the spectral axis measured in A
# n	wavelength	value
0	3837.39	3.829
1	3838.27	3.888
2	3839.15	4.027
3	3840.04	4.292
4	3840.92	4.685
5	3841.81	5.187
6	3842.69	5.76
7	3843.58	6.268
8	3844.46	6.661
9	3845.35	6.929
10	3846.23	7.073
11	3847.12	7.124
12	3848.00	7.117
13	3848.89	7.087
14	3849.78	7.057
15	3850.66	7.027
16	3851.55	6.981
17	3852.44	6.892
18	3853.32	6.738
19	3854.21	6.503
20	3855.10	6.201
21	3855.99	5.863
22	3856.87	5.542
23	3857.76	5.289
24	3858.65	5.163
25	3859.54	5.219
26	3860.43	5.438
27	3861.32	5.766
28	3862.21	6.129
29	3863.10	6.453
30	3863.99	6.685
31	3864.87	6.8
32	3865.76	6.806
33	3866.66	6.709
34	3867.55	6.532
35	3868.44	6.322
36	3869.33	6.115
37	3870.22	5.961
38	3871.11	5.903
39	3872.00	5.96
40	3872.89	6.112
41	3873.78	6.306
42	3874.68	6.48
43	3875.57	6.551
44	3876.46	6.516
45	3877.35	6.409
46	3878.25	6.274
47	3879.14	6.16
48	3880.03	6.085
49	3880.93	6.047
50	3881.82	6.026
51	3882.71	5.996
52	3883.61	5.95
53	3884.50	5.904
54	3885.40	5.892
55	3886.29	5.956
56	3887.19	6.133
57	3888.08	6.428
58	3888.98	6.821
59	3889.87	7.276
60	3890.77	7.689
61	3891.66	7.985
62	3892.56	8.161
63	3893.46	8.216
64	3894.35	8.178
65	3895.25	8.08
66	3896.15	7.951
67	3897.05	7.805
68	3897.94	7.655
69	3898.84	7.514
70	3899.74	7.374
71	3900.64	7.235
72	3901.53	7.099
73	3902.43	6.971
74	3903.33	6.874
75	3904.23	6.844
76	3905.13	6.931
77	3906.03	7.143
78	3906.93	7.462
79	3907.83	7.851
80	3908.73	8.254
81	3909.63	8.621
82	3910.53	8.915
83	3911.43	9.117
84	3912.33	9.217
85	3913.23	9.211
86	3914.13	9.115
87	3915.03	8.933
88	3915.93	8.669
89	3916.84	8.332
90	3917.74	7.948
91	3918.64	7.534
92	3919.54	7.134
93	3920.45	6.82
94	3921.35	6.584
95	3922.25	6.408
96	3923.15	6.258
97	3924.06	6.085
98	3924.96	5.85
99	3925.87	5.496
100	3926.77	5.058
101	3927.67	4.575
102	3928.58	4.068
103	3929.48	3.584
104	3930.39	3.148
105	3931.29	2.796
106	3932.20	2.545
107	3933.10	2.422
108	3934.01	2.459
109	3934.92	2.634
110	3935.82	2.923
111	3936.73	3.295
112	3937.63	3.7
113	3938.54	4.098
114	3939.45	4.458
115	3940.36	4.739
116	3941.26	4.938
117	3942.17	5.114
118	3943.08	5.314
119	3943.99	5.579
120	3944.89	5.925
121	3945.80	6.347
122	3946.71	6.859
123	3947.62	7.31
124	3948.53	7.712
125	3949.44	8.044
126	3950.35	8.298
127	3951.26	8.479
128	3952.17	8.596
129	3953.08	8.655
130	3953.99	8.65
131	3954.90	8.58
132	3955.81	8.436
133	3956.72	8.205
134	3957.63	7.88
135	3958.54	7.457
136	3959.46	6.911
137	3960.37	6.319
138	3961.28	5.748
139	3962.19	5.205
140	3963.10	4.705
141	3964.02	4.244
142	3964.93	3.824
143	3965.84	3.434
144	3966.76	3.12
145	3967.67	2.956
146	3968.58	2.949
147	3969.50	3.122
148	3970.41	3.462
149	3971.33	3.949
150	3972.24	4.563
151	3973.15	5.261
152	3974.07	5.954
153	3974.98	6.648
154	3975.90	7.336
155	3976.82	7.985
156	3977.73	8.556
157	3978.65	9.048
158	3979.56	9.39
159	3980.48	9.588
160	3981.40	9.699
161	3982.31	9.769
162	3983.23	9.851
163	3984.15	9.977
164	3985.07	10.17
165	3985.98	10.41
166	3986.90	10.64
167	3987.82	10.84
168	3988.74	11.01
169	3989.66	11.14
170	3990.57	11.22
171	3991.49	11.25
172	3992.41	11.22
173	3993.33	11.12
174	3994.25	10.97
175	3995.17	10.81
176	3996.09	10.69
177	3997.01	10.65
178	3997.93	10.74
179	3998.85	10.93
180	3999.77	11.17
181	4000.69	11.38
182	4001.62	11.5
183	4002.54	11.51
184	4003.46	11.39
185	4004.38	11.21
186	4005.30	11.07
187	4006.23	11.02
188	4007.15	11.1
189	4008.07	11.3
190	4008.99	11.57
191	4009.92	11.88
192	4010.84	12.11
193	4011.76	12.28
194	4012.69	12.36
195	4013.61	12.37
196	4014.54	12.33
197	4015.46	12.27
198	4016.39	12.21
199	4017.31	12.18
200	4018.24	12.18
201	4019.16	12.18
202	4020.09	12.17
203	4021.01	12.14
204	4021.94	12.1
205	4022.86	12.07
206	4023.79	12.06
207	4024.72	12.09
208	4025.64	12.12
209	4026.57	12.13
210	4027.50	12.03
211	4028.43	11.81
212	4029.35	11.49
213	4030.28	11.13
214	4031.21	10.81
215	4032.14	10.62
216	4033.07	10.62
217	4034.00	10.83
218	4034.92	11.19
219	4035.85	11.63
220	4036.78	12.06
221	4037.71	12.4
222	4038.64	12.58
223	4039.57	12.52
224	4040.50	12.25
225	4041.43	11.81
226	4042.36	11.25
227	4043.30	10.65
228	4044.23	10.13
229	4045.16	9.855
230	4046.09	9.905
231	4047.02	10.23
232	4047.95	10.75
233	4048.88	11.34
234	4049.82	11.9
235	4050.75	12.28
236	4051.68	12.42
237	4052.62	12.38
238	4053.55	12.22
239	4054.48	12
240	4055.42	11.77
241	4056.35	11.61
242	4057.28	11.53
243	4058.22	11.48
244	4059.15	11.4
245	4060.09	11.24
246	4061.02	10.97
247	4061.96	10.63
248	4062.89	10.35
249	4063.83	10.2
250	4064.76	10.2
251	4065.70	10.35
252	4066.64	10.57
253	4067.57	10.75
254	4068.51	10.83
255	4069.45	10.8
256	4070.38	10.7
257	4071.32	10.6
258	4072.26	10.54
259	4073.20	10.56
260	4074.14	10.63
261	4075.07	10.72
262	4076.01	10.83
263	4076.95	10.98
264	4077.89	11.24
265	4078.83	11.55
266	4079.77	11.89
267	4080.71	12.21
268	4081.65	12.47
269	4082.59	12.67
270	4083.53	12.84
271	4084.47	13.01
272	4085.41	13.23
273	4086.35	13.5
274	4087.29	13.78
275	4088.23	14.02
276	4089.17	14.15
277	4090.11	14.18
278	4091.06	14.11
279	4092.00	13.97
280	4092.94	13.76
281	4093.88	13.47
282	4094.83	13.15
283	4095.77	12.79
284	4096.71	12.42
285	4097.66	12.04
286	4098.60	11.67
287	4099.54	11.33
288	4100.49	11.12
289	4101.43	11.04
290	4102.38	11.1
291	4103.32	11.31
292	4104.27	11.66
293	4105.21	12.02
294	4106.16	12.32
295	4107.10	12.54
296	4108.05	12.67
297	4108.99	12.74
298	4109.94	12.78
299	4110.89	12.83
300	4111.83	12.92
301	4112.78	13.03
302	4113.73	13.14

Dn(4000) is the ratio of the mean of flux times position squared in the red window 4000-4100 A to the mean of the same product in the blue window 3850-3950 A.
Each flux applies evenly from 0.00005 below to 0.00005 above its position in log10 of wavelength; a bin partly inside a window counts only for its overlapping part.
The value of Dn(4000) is 2.0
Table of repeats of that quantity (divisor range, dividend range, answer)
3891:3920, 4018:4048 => 1.55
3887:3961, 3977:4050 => 1.76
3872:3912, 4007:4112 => 1.82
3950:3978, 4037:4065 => 1.95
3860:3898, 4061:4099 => 2.00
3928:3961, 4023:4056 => 2.10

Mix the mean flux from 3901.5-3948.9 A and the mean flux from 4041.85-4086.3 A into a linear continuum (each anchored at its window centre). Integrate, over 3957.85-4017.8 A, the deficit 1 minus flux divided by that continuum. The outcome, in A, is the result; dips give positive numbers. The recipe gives -3.5 A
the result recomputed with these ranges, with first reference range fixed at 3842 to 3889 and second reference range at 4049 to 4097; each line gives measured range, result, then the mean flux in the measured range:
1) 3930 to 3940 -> 6.2 A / 3.15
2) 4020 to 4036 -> -1.4 A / 11.6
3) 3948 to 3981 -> 9.1 A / 6.49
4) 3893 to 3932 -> 2.3 A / 7.06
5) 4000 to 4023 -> -3.5 A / 11.8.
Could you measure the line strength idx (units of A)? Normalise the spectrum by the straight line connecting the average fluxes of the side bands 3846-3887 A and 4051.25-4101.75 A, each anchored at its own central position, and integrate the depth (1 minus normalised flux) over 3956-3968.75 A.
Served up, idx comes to 5.0 A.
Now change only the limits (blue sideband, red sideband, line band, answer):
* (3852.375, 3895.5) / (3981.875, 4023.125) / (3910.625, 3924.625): 0.4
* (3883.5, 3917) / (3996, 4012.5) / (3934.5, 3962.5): 9.1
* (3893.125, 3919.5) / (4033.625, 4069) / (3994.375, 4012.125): -1.9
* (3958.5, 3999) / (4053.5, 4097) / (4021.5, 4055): -3.9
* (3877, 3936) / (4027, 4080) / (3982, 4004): -3.7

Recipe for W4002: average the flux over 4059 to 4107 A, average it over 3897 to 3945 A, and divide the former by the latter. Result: 1.93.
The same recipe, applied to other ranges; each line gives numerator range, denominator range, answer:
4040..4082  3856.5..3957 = 1.71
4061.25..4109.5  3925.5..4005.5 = 1.65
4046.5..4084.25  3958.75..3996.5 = 1.47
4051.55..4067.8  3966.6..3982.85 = 1.76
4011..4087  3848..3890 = 1.84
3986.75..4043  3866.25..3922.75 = 1.62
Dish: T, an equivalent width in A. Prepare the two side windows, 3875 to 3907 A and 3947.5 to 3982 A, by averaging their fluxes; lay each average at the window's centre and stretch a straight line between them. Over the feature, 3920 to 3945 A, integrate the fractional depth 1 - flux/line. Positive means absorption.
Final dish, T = 8.3 A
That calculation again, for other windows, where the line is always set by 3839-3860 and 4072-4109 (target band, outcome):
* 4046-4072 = 0.8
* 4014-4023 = -1.5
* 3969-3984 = 3.6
